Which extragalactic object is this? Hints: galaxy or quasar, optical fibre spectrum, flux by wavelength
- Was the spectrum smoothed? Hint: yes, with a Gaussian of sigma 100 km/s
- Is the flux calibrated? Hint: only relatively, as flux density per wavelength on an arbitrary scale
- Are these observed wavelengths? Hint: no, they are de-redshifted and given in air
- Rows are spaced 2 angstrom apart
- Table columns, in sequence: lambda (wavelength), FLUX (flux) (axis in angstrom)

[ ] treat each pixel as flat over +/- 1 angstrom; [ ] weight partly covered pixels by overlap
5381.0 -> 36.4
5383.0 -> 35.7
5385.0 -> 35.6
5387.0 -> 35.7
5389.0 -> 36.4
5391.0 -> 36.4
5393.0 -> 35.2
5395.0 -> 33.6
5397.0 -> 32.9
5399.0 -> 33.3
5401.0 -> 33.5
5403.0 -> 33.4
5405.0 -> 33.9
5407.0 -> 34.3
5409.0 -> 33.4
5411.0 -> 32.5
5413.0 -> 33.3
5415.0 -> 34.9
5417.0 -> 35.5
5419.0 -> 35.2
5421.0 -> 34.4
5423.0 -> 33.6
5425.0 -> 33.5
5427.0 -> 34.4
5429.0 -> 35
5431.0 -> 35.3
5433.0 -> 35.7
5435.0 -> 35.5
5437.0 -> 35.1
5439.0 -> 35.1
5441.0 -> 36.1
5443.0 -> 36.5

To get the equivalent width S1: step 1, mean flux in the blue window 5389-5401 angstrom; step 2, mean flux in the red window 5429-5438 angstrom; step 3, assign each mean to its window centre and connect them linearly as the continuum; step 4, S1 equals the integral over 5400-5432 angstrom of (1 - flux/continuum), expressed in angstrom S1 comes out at 0.7 angstrom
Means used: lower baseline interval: 34.4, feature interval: 34.1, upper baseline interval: 35.4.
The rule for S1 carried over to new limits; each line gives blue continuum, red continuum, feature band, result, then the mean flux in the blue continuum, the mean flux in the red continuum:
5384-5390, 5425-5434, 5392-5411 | 1.0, 35.9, 34.9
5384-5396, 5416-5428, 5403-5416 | 0.4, 35.5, 34.4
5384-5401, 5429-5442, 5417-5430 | 0.3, 34.8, 35.4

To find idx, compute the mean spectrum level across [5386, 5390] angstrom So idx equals 36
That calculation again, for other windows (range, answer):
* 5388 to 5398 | 34.9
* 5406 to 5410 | 33.8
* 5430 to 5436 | 35.5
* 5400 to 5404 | 33.5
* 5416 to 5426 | 34.4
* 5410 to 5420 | 34.3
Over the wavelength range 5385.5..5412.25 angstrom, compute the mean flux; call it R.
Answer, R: 34.2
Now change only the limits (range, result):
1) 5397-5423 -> 33.9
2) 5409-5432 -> 34.3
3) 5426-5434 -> 35.1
